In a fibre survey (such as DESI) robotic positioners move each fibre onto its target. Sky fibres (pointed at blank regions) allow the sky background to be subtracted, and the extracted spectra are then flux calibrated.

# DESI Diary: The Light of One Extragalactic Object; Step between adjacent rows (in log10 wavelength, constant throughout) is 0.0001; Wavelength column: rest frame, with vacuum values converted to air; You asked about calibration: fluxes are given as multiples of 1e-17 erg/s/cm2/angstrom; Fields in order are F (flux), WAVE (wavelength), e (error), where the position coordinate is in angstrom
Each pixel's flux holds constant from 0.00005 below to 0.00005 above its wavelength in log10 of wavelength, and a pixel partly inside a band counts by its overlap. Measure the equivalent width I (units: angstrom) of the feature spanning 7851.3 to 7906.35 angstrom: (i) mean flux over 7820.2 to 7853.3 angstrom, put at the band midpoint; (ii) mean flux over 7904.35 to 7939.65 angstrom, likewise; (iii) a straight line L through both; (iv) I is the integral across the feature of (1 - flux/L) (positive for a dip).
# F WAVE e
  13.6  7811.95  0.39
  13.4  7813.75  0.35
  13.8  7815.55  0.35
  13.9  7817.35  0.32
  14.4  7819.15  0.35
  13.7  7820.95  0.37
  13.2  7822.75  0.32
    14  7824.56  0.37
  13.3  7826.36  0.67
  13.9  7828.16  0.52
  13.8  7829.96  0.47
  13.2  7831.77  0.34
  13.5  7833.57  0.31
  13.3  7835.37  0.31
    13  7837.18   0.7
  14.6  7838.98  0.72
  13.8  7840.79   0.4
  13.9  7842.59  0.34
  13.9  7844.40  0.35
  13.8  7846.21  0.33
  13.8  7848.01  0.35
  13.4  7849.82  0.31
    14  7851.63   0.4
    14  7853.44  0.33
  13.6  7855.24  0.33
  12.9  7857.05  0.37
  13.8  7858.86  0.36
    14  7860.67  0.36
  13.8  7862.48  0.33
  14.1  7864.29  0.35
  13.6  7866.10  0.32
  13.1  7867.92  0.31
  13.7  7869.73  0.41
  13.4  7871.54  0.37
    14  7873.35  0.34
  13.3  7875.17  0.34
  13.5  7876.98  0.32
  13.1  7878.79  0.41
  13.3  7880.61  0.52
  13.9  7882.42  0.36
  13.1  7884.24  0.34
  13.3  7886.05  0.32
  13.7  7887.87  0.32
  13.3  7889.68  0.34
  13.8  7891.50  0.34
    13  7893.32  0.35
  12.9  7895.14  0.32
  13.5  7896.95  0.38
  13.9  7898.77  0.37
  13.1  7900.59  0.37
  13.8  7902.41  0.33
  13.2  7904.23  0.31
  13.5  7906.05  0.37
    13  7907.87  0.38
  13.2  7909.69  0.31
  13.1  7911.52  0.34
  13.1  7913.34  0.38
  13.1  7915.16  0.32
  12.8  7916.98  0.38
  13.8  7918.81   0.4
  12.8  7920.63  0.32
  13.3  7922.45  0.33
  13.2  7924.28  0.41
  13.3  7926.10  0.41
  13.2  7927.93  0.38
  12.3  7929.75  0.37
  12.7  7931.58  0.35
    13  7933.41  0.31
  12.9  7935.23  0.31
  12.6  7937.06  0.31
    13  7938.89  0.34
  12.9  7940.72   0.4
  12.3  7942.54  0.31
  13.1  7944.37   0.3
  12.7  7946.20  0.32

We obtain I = -0.6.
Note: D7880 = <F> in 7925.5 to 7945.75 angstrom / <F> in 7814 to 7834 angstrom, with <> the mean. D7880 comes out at 0.94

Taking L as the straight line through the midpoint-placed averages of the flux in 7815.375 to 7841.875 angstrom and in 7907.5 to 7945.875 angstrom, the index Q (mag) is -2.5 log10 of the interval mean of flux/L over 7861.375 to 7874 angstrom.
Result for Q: -0.02 mag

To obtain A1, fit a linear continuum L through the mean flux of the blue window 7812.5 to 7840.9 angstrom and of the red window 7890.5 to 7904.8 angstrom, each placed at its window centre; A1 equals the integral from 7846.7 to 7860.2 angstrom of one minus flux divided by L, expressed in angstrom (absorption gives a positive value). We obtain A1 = -0.1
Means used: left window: 13.7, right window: 13.4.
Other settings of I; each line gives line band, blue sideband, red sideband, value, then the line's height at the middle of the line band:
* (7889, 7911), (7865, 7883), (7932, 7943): -0.2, 13.2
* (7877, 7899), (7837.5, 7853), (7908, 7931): 0.0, 13.4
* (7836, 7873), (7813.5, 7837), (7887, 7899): -0.5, 13.5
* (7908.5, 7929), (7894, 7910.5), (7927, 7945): -0.1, 13.1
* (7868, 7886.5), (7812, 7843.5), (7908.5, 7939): -0.1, 13.3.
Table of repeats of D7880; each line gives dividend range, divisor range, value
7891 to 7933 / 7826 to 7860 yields 0.97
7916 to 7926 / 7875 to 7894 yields 0.98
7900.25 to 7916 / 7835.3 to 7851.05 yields 0.96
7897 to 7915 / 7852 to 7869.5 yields 0.97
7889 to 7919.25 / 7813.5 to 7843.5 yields 0.97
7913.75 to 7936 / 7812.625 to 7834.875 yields 0.95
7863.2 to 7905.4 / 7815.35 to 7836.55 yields 0.99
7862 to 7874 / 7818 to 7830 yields 0.99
